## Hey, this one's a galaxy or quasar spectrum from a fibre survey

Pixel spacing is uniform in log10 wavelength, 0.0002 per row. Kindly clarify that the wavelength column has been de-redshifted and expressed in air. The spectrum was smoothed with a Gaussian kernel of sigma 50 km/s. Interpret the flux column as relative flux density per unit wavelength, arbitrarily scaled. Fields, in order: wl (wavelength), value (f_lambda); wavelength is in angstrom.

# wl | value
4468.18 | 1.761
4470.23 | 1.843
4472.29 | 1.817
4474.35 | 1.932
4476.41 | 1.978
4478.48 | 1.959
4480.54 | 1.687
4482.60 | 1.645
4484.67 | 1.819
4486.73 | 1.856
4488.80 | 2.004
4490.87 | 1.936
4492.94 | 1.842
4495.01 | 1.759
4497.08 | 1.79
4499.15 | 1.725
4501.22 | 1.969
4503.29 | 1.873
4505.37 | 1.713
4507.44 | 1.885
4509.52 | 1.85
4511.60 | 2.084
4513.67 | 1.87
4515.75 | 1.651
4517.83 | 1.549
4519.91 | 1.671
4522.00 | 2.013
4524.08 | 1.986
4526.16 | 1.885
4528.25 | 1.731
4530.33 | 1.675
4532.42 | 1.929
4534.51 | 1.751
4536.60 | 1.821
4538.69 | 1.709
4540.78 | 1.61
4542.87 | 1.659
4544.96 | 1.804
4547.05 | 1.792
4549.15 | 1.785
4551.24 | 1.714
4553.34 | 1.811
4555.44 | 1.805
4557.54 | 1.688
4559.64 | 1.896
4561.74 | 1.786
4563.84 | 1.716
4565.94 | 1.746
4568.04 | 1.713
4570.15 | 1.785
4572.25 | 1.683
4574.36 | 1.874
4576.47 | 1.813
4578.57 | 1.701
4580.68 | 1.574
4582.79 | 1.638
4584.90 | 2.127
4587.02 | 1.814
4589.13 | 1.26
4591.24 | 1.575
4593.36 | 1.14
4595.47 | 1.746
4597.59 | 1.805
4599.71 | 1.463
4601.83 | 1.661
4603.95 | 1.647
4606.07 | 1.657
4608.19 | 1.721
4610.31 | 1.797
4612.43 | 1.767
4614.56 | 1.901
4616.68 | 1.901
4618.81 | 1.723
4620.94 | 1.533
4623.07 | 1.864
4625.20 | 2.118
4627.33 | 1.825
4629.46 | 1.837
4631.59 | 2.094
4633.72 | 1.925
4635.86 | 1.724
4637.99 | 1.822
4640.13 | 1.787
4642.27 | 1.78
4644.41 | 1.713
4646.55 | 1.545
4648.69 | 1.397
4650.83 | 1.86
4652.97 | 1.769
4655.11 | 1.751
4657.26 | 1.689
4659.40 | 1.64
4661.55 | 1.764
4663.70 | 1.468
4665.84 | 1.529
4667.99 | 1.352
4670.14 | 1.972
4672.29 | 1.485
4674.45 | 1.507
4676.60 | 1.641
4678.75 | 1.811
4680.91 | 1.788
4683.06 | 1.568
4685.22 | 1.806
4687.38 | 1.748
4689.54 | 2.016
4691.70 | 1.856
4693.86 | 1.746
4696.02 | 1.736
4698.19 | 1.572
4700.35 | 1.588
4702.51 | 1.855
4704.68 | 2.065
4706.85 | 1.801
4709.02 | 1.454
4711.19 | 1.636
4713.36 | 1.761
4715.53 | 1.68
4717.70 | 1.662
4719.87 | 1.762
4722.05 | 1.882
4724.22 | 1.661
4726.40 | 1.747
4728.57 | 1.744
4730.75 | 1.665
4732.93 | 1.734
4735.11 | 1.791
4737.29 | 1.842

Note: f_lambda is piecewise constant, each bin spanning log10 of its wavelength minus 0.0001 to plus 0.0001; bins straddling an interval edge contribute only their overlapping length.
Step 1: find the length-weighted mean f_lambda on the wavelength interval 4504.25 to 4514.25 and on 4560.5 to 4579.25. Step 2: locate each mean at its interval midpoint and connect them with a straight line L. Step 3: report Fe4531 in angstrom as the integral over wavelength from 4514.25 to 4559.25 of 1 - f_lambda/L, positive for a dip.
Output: 1.46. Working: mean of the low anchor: 1.88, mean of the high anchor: 1.76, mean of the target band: 1.77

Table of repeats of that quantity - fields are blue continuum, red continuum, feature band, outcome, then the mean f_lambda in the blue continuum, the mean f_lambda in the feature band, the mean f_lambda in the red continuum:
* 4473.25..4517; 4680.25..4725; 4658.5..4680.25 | 1.75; 1.85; 1.62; 1.75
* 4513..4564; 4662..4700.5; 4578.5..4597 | 1.29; 1.77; 1.62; 1.68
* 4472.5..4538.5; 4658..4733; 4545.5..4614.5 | 2.70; 1.83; 1.71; 1.71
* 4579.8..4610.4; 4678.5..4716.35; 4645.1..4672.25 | 1.06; 1.64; 1.64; 1.75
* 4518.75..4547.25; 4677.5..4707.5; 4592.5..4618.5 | 1.39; 1.79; 1.69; 1.78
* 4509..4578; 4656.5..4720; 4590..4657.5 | 0.01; 1.78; 1.73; 1.7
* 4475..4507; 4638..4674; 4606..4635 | -2.42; 1.84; 1.84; 1.66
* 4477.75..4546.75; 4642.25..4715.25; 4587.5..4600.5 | 1.78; 1.81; 1.51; 1.69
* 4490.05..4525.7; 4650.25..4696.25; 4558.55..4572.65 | 0.19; 1.83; 1.76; 1.7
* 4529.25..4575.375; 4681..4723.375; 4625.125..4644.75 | -1.13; 1.76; 1.86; 1.75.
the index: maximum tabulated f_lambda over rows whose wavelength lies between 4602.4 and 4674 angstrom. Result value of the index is 2.118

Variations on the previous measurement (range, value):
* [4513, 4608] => 2.127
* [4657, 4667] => 1.764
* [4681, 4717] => 2.065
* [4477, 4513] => 2.084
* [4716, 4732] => 1.882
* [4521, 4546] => 2.013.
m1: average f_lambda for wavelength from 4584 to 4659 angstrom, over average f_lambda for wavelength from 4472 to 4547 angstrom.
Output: 1.0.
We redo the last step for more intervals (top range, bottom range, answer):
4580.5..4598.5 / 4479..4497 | 0.90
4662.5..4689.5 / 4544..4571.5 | 0.93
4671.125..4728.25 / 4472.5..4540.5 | 0.94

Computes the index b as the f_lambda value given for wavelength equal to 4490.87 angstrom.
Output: 1.936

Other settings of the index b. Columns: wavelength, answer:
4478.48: 1.959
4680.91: 1.788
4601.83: 1.661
